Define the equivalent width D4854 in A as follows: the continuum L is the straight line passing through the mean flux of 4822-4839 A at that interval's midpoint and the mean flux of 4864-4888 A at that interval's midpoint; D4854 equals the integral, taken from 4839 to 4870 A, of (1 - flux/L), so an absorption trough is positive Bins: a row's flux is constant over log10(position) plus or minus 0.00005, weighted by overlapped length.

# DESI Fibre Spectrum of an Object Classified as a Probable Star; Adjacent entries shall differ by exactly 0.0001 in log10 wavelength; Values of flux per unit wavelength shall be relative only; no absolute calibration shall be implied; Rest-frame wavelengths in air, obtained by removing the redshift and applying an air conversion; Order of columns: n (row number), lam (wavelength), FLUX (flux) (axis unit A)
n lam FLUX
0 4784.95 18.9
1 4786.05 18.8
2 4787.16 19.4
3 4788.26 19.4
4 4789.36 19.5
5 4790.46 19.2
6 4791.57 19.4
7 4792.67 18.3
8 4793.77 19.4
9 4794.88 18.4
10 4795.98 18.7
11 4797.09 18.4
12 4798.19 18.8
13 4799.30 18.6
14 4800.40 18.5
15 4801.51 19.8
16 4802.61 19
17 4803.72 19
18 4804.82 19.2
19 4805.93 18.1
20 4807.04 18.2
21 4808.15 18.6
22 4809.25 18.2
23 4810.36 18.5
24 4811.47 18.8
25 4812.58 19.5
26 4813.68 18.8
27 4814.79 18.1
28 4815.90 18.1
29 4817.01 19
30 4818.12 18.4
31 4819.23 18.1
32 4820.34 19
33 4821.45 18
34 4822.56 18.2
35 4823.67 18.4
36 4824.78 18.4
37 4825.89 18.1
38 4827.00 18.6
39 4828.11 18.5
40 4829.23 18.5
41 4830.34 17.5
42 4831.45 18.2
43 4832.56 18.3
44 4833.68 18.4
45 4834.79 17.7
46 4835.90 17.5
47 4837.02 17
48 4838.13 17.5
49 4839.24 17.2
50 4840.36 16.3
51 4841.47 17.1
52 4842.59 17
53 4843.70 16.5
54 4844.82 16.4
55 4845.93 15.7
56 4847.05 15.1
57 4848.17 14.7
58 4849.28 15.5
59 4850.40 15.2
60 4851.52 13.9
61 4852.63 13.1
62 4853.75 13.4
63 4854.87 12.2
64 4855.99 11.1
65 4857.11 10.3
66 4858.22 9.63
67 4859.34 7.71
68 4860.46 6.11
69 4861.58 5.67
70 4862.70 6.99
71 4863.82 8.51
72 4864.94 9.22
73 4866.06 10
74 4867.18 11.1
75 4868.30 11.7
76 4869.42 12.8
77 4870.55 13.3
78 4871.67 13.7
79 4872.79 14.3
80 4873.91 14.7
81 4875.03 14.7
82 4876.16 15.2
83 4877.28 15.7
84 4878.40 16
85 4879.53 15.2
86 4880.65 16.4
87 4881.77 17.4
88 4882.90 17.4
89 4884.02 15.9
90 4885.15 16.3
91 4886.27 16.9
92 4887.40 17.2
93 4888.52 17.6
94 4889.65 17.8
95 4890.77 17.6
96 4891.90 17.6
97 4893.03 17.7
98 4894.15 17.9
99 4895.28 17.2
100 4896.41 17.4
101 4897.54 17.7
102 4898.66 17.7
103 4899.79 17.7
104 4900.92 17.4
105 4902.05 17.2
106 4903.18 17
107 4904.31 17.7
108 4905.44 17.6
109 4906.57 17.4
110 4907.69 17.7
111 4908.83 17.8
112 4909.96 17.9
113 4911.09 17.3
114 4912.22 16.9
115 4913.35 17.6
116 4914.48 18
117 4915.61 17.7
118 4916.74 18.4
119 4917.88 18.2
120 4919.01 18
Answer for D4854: 7.3 A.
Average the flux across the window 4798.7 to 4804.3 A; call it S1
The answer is 19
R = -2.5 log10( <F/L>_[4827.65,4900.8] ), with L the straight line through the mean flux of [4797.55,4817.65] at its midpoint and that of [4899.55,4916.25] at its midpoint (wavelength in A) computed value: 0.20 mag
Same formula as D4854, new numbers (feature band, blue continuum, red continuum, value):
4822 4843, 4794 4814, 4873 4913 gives 0.42 A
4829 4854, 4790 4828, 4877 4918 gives 2.38 A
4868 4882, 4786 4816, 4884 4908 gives 2.39 A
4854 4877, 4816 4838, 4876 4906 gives 8.49 A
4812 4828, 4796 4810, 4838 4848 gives -0.68 A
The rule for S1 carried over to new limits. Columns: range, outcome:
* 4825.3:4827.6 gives 18.4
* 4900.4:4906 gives 17.4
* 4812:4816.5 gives 18.6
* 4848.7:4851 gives 15.3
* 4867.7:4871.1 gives 12.6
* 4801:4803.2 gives 19.4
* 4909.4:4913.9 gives 17.4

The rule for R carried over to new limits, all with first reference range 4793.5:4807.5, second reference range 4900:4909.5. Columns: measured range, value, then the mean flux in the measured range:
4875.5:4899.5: 0.047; 16.9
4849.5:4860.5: 0.480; 11.6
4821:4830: 0.008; 18.3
